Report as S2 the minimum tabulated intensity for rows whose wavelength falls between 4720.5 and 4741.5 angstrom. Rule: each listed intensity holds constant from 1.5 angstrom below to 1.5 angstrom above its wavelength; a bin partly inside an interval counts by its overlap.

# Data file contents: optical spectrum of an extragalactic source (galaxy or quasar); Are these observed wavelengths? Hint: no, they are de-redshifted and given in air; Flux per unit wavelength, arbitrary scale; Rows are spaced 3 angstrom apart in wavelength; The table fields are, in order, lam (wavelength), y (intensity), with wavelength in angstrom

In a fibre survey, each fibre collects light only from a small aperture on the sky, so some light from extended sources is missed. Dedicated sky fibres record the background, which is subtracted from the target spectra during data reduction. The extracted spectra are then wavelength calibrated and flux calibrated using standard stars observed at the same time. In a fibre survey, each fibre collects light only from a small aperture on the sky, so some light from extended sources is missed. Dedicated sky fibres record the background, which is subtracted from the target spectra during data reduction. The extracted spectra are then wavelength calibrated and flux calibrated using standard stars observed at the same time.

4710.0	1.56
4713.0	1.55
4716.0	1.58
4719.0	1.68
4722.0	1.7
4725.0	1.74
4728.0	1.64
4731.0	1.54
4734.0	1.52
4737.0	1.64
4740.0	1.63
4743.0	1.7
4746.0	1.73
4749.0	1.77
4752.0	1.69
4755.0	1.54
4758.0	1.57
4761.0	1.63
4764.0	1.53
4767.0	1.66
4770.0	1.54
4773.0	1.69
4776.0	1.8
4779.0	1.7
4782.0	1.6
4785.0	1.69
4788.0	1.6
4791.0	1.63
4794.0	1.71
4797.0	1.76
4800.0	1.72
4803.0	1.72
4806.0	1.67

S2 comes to 1.52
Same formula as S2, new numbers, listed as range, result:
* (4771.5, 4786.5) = 1.6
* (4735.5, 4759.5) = 1.54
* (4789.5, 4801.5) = 1.63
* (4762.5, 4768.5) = 1.53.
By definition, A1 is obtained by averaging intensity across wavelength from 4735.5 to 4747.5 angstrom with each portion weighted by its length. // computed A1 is 1.67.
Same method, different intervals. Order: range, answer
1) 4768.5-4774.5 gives 1.62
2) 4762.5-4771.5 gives 1.58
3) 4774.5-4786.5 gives 1.7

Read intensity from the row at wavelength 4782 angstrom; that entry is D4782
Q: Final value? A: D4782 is 1.6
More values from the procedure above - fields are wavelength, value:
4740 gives 1.63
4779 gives 1.7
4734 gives 1.52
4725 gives 1.74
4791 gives 1.63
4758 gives 1.57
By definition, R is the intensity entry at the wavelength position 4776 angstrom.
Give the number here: 1.8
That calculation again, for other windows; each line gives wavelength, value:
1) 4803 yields 1.72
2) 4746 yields 1.73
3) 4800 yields 1.72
